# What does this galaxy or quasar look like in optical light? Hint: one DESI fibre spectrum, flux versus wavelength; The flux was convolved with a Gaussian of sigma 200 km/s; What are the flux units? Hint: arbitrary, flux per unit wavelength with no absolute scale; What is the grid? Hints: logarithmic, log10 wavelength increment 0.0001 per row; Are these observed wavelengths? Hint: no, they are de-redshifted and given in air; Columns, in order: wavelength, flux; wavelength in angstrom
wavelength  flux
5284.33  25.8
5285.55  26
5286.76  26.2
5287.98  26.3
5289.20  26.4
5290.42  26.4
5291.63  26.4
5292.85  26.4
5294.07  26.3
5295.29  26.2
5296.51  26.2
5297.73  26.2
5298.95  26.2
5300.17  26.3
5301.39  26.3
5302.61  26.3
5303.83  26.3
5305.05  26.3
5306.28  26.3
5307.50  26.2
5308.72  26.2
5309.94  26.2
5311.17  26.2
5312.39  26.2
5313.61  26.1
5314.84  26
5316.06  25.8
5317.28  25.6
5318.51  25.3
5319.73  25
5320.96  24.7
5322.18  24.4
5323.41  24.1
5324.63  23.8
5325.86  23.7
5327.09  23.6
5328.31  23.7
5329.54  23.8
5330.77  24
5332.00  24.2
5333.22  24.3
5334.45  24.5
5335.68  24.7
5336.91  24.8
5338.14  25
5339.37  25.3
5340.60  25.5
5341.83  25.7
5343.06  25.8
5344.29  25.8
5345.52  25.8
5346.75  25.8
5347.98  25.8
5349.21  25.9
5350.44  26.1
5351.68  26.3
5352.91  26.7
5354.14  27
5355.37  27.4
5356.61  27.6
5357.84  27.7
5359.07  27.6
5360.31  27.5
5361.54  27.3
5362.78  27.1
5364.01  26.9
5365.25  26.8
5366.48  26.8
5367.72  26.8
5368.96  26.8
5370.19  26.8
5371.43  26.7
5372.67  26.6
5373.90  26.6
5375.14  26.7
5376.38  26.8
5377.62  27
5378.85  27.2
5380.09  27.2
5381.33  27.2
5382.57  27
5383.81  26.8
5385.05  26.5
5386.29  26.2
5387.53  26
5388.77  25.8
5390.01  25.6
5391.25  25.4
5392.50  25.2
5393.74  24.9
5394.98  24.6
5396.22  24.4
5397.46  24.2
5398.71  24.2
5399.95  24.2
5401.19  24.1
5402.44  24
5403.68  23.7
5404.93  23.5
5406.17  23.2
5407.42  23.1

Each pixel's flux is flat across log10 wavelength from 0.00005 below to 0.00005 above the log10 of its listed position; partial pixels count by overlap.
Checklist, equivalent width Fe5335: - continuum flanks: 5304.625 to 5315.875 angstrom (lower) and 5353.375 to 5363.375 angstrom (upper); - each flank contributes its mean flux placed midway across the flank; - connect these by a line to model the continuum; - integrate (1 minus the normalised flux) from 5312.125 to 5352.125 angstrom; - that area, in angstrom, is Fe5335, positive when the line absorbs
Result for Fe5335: 2.5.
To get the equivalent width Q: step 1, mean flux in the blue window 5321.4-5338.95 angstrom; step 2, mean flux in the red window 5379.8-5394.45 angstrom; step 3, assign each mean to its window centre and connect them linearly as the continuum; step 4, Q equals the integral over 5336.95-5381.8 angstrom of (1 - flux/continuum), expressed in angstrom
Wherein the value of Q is -2.5 angstrom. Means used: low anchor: 24.2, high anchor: 26.1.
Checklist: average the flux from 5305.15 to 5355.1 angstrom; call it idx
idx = 25.3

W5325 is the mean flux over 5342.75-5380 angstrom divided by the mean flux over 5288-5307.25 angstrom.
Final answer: 1.02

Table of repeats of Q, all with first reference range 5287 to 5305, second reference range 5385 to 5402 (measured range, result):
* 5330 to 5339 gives 0.4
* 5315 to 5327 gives 0.6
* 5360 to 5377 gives -1.0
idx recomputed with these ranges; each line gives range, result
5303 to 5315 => 26.2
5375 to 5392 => 26.5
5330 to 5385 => 26.3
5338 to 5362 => 26.4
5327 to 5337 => 24.2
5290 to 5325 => 25.9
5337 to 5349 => 25.6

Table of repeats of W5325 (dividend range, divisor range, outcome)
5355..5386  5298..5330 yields 1.06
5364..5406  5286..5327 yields 1.00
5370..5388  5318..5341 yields 1.10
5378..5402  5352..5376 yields 0.95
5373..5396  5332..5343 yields 1.05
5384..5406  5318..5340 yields 1.02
